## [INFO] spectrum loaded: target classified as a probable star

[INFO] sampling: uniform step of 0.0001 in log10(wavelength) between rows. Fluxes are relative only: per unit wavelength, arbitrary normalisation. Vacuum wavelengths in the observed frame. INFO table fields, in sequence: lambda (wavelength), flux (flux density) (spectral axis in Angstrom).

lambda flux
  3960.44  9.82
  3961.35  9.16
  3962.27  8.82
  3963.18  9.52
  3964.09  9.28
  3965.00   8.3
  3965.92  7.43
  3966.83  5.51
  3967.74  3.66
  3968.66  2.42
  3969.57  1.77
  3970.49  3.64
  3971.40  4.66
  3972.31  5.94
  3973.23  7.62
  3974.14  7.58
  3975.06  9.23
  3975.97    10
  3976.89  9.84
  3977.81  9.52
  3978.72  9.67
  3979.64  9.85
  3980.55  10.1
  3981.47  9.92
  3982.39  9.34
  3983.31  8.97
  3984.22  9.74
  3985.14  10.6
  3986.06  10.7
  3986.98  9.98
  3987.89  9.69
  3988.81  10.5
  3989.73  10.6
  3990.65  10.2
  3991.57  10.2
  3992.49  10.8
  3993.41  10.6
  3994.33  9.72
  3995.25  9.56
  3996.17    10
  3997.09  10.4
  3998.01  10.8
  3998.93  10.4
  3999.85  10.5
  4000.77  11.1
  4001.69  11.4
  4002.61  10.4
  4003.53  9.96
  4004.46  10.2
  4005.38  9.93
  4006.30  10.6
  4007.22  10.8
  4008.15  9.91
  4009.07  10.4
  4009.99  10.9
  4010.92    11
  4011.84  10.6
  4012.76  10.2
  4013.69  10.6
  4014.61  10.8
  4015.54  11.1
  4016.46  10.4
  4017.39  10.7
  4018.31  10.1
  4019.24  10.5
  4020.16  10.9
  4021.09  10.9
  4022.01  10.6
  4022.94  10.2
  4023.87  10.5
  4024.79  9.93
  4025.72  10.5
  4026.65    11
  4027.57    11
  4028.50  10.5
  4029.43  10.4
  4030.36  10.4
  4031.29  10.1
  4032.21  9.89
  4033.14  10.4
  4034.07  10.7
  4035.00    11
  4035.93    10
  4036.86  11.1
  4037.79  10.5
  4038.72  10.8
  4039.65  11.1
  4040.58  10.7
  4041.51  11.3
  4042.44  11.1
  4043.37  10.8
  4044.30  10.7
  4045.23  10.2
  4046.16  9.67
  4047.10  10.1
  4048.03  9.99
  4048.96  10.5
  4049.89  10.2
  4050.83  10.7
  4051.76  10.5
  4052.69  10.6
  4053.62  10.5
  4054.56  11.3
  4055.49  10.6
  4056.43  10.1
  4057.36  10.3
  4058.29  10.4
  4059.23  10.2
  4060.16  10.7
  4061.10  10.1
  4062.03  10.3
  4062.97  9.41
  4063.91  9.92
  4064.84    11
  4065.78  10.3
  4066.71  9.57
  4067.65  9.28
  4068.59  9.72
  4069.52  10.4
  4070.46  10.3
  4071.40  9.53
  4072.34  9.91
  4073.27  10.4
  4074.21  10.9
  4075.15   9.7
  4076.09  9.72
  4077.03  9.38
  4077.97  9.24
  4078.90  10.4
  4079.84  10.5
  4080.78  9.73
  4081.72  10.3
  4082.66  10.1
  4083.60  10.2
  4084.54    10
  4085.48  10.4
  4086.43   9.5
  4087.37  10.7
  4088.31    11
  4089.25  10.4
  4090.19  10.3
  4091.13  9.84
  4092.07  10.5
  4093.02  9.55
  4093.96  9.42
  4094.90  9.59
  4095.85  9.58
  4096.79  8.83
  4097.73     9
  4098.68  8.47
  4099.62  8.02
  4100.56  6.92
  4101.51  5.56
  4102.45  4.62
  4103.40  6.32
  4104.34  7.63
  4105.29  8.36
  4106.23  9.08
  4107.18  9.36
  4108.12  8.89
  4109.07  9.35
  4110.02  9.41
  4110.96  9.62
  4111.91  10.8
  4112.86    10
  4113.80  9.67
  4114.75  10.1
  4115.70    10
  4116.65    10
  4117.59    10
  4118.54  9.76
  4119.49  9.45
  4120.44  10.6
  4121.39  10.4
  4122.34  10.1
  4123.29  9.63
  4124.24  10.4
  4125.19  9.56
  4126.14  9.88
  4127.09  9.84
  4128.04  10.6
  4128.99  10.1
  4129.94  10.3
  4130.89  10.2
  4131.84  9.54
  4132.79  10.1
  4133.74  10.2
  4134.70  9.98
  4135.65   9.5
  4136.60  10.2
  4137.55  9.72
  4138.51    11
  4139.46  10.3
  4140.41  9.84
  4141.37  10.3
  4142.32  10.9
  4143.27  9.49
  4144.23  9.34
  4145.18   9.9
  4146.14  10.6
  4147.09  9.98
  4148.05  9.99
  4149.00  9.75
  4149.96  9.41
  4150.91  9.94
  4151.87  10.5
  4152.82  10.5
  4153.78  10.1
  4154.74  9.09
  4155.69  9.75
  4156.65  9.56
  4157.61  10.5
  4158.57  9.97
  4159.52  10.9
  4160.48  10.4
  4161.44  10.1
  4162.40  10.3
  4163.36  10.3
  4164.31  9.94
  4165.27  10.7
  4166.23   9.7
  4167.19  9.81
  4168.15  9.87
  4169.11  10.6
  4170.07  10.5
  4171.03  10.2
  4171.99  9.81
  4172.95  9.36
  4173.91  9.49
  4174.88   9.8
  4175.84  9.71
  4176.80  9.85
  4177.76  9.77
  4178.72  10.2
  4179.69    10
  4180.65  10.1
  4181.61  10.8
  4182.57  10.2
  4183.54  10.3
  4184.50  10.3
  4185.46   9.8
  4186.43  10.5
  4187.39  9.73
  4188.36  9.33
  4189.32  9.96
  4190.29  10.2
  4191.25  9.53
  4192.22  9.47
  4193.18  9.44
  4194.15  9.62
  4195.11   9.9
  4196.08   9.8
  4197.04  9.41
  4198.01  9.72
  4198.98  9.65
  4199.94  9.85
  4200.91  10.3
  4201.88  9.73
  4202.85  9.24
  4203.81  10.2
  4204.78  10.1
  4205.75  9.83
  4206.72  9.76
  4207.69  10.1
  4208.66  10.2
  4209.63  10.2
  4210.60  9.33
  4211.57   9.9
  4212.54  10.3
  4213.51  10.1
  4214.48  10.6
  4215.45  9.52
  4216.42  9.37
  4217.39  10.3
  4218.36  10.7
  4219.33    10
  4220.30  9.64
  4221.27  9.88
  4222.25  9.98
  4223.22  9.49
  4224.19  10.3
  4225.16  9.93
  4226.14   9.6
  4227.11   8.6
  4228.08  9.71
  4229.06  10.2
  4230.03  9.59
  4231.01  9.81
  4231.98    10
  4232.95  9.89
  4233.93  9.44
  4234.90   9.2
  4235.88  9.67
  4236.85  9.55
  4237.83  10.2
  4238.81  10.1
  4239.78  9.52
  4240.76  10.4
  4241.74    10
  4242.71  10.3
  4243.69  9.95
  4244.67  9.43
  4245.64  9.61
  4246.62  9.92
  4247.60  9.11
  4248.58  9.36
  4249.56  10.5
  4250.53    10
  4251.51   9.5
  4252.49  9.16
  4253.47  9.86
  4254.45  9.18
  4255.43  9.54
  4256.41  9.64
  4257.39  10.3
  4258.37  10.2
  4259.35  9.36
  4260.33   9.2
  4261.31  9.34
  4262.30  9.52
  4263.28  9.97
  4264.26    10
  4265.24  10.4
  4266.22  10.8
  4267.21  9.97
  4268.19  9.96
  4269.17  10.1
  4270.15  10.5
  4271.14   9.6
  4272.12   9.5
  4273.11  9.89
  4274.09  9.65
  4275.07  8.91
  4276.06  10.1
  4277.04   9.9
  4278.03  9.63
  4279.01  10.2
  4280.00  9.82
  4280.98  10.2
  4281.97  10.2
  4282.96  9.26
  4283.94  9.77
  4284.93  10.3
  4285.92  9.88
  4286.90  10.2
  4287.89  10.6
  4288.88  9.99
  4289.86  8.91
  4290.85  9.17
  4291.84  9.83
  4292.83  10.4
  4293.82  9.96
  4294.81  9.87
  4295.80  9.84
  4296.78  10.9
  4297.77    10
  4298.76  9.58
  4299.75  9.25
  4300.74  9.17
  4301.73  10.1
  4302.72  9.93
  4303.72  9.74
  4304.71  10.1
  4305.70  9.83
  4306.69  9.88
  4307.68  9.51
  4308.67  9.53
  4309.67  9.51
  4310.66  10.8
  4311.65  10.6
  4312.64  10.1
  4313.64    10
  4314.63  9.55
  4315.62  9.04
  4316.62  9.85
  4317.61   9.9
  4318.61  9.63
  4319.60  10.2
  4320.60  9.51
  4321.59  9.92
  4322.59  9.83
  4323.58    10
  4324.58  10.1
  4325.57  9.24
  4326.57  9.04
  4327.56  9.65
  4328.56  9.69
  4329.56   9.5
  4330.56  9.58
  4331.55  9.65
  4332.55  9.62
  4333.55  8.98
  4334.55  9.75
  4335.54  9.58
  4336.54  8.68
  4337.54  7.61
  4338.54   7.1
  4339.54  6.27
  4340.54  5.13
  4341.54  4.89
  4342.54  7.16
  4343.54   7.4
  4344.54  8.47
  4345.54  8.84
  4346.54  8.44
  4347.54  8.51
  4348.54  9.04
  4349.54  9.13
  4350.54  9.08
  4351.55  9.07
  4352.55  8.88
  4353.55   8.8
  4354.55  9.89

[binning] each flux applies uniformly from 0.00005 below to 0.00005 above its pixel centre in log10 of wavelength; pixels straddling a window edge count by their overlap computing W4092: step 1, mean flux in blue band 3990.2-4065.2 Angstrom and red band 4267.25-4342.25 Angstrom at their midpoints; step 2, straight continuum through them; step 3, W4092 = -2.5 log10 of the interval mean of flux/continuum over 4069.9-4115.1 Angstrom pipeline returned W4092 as 0.096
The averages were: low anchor 10.5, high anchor 9.54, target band 9.4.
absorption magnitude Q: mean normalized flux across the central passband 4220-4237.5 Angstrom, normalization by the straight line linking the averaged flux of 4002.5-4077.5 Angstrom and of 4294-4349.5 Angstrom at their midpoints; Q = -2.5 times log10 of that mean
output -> -0.009 mag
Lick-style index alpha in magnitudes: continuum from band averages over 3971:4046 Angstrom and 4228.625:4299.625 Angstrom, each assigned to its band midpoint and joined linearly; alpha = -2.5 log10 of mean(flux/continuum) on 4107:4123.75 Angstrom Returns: 0.02 mag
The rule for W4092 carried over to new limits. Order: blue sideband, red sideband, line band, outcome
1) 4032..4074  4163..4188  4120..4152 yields 0.011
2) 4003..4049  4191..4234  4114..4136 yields 0.016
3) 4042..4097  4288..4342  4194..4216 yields -0.015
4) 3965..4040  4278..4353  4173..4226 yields -0.047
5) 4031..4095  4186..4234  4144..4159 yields 0.008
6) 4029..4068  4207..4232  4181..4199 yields 0.011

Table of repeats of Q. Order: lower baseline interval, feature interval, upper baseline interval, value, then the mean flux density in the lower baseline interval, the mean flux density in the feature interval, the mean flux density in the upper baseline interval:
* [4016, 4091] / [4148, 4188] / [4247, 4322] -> 0.00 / 10.3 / 10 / 9.83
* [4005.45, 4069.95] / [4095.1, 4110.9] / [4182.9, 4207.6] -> 0.24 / 10.5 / 8.15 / 9.83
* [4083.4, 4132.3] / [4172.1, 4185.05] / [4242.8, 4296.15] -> -0.04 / 9.44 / 9.99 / 9.82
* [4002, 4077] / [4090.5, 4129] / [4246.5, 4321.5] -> 0.11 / 10.4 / 9.23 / 9.83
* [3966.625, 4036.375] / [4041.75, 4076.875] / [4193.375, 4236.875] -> -0.06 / 9.69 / 10.3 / 9.83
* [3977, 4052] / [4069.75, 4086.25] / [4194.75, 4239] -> 0.02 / 10.4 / 10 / 9.84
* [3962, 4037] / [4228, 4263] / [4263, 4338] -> 0.00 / 9.63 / 9.73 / 9.79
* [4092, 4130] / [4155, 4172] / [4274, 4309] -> -0.08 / 9.23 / 10.2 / 9.84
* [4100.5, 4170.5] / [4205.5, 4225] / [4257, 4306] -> -0.02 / 9.74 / 9.98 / 9.87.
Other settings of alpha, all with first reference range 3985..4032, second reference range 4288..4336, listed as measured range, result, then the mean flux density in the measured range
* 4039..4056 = -0.022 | 10.6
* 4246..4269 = 0.012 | 9.78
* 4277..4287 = -0.011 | 9.93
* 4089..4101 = 0.113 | 9.25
